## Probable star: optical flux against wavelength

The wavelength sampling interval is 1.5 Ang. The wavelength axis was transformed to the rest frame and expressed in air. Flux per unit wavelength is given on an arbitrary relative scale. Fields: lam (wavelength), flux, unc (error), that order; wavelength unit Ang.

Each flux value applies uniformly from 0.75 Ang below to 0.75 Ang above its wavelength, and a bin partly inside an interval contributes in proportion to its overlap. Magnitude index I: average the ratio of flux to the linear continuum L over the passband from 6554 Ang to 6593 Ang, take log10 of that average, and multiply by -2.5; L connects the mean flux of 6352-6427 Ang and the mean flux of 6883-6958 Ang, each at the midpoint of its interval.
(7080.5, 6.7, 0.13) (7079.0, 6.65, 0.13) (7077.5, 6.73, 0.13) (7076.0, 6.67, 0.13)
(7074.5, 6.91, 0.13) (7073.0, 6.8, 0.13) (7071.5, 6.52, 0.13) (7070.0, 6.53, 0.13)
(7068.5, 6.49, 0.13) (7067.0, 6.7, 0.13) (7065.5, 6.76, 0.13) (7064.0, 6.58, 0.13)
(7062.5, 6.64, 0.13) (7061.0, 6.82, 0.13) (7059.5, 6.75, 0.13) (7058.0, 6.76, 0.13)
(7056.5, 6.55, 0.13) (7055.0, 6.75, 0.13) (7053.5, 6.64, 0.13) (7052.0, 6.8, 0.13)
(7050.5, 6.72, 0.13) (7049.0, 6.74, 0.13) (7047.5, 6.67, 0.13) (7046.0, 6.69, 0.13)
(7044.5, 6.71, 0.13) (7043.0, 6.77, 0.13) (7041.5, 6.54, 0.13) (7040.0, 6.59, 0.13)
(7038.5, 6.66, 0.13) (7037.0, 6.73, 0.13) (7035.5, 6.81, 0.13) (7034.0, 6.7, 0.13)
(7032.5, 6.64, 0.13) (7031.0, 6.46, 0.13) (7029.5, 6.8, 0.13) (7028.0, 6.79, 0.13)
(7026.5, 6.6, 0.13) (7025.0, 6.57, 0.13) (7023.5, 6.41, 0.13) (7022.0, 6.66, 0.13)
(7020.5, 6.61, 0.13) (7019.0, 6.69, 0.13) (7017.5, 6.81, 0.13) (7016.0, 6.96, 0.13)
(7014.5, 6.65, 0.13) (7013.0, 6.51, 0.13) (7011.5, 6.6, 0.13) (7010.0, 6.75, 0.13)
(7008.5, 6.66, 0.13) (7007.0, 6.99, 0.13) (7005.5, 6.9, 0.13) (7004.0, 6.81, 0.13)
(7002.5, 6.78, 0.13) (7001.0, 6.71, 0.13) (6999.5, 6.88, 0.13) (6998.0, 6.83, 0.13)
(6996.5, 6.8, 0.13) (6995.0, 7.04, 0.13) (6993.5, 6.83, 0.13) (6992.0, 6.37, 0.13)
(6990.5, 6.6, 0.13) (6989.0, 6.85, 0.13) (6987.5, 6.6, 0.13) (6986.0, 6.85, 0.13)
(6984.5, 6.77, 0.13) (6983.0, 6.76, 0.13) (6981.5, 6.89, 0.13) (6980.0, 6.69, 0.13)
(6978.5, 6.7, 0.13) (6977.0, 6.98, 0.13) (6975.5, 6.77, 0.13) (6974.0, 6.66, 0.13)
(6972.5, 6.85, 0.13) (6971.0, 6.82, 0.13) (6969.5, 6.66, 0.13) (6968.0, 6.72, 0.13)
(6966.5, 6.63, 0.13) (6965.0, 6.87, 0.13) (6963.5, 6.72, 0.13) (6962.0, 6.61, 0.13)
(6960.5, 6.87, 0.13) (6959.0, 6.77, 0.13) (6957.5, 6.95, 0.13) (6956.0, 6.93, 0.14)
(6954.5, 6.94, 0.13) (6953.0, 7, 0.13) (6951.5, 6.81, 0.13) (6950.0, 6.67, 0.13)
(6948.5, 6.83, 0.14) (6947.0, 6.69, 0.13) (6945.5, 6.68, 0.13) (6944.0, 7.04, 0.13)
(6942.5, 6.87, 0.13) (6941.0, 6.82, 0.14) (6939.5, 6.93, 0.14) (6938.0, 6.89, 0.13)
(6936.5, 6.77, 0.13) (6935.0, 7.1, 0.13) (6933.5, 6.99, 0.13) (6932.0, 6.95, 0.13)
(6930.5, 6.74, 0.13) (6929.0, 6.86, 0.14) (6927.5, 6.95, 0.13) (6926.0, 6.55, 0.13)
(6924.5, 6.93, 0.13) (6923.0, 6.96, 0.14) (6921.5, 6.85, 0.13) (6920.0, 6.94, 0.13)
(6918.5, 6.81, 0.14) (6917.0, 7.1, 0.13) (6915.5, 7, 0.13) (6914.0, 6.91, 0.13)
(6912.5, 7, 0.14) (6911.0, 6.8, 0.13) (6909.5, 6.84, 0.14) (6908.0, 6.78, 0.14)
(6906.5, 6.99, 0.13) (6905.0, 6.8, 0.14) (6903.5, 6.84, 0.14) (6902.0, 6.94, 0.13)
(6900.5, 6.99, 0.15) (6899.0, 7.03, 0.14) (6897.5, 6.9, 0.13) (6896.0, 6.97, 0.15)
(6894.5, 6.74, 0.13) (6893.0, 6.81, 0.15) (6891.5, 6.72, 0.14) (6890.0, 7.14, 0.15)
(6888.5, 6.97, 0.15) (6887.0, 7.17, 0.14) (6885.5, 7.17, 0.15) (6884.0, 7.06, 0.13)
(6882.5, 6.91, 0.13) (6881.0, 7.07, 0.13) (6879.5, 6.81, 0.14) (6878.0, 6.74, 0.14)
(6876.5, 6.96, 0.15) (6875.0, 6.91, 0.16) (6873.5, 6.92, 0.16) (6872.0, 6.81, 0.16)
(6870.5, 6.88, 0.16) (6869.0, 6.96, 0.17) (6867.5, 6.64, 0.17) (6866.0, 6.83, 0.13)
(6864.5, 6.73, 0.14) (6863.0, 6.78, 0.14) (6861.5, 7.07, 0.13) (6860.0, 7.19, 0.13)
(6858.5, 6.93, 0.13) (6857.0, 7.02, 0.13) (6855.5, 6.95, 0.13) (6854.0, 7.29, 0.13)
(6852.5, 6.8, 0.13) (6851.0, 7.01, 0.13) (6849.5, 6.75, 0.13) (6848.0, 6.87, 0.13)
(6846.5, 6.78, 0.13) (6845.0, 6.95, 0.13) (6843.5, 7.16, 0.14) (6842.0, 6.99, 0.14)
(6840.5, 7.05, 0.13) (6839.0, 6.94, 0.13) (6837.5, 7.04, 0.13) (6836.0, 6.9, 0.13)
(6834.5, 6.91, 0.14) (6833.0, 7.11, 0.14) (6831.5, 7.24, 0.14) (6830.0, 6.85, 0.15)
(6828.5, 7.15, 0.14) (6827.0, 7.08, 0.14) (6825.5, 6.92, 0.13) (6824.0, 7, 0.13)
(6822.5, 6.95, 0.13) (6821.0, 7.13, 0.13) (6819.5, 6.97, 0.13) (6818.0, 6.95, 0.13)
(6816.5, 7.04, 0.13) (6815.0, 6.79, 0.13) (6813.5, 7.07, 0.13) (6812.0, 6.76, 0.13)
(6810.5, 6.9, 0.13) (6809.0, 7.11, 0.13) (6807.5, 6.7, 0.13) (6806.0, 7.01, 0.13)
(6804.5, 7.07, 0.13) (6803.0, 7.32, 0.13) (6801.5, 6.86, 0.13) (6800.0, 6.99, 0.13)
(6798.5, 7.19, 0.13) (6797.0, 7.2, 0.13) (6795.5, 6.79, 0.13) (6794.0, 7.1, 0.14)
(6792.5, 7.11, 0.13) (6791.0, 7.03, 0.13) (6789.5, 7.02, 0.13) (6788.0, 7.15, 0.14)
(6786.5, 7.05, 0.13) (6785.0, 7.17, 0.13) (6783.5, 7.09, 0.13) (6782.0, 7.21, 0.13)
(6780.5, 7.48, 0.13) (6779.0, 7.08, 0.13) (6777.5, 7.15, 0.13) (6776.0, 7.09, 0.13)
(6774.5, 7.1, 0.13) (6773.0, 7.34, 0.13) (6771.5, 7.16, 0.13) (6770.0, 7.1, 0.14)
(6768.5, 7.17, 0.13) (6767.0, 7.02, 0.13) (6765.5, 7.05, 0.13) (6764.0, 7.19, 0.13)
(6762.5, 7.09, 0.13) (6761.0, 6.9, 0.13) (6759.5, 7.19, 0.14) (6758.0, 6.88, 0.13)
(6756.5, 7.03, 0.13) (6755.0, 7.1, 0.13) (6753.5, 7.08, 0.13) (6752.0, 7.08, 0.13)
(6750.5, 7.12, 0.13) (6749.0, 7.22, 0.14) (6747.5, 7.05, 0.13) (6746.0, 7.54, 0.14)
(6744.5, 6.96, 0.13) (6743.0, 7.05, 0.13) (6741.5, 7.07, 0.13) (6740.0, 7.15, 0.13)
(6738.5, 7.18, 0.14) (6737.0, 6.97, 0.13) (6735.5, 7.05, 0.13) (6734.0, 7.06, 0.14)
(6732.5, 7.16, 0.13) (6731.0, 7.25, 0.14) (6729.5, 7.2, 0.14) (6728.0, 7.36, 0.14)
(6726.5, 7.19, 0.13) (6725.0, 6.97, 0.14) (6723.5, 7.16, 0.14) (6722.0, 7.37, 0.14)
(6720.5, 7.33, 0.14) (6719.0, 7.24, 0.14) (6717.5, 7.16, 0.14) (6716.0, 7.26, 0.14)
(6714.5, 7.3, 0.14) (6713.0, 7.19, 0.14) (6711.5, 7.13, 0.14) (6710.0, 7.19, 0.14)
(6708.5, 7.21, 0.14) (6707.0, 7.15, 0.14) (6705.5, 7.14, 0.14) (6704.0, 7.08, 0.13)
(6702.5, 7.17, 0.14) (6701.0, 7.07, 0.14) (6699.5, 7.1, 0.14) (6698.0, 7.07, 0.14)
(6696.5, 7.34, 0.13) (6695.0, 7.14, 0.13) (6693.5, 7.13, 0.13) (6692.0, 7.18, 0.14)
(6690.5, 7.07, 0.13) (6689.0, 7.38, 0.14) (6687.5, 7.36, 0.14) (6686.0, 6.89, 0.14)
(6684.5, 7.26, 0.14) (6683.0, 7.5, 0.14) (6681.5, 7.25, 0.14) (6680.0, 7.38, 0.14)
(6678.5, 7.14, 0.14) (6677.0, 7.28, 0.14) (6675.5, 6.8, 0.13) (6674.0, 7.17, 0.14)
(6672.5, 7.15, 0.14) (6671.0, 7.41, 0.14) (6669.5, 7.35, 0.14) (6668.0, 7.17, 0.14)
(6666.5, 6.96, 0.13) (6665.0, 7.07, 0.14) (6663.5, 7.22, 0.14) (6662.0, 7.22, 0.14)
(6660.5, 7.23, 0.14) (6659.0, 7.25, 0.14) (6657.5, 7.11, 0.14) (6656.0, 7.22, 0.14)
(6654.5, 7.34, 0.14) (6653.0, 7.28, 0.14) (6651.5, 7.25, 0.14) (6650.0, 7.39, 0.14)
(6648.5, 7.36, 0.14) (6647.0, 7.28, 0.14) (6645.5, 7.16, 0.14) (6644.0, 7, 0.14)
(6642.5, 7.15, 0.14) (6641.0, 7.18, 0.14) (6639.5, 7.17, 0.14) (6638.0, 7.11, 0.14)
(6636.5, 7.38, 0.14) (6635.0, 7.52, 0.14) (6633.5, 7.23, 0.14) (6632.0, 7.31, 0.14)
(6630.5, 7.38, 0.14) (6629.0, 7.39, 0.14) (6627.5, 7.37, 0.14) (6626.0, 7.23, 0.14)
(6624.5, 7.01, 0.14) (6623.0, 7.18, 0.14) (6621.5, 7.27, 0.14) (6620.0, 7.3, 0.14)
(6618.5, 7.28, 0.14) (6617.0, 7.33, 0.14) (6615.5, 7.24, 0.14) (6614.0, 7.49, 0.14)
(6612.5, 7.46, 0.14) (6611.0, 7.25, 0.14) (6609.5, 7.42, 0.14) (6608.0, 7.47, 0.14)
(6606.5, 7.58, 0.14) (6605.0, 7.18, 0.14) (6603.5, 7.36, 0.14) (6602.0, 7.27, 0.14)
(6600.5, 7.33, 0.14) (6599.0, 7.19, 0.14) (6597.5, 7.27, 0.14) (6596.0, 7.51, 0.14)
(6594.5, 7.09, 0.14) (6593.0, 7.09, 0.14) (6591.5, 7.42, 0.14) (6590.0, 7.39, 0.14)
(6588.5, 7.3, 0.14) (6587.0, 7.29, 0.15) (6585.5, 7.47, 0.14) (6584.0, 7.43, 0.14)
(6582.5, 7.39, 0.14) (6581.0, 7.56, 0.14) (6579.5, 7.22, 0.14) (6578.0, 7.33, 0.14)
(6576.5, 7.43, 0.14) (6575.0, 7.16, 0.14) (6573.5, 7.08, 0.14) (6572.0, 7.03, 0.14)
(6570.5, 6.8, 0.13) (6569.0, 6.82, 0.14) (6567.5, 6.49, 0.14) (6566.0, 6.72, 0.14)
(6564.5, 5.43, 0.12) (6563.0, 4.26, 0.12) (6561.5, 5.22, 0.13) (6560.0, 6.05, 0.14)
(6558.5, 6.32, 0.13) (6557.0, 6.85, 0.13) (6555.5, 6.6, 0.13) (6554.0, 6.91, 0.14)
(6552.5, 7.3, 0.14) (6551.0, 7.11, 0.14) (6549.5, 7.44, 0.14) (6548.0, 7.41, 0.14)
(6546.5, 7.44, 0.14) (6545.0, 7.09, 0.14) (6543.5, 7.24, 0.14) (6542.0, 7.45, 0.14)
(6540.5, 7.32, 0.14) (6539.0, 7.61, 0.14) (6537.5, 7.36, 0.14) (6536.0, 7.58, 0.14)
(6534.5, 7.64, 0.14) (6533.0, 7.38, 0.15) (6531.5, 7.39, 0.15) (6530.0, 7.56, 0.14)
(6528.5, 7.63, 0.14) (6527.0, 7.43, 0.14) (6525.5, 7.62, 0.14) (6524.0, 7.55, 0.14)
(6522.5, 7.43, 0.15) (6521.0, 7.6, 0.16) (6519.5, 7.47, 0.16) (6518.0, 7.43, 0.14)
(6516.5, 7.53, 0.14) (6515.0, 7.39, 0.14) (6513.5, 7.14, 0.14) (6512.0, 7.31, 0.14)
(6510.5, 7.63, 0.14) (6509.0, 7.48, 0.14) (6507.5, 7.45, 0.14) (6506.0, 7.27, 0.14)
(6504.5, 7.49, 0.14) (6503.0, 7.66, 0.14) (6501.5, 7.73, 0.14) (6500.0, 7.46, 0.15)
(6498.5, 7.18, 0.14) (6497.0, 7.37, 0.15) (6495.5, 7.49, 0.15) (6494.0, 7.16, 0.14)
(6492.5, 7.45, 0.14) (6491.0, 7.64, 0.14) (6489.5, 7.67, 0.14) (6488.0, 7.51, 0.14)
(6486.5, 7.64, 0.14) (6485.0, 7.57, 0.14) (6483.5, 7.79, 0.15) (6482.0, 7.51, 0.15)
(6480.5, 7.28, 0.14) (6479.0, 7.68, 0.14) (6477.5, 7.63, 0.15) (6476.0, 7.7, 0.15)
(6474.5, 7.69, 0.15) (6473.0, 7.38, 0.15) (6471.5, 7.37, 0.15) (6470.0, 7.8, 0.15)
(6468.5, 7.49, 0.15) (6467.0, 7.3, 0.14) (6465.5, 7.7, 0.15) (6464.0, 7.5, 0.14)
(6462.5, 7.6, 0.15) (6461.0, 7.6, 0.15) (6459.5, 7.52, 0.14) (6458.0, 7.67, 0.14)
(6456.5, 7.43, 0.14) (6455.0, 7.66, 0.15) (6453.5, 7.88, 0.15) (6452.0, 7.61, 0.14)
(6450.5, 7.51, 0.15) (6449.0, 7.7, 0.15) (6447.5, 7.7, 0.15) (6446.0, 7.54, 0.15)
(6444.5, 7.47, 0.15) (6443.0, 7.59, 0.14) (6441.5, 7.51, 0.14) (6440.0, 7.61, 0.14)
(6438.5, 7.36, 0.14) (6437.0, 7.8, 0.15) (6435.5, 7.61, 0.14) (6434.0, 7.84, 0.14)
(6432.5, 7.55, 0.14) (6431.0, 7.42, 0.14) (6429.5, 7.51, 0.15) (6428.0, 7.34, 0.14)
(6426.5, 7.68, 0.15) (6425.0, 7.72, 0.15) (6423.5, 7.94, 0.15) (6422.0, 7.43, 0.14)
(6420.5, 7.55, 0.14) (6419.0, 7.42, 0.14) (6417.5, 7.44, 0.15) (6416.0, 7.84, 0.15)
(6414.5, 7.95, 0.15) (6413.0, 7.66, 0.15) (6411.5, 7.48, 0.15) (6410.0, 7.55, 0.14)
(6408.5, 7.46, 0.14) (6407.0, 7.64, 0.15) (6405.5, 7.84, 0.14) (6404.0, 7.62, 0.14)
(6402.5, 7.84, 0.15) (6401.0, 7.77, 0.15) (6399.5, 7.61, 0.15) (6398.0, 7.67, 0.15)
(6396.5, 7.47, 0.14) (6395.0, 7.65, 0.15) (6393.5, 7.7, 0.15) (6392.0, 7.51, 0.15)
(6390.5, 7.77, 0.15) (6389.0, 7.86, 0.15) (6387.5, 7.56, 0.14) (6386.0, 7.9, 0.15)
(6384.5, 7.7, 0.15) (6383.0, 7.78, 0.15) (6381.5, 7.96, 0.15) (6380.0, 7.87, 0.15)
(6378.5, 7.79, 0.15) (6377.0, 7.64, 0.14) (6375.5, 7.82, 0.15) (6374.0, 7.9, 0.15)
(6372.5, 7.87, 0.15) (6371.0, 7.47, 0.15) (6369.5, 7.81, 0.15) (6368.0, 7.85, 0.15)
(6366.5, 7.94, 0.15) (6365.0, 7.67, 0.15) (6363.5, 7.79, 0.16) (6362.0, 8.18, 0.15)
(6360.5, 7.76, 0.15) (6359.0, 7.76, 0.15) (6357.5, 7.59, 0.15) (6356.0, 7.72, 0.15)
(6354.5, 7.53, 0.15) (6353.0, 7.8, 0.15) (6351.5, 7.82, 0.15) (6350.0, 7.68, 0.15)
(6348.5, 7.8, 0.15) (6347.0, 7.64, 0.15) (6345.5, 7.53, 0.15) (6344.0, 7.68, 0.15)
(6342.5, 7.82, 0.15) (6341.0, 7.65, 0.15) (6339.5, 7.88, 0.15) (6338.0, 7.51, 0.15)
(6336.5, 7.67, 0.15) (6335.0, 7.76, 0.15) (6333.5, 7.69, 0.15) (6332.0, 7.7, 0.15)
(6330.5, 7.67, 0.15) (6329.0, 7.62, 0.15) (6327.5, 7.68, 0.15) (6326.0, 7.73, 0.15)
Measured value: 0.095 mag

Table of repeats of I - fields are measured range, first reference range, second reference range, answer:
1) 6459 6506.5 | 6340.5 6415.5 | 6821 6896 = 0.005 mag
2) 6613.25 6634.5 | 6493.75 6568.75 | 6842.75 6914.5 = -0.029 mag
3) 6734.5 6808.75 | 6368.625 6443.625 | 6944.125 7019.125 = 0.001 mag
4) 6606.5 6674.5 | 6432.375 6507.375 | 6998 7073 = 0.005 mag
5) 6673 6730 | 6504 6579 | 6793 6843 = -0.022 mag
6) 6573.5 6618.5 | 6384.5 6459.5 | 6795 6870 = 0.002 mag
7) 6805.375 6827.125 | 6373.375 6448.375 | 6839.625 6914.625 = 0.010 mag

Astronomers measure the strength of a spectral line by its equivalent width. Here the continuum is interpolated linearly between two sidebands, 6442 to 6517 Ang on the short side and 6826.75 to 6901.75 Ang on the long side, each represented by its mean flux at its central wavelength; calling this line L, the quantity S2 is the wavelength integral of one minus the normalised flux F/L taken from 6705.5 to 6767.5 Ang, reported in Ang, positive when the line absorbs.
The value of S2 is 0.01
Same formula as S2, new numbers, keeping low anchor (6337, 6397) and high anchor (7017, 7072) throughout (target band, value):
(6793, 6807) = 0.0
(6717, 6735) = -0.1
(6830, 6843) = 0.0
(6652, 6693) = 0.3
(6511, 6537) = 0.1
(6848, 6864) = 0.0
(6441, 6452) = 0.1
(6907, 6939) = -0.2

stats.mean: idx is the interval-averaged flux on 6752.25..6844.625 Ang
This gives 7.05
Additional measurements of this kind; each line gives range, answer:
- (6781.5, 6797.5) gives 7.08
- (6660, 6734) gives 7.19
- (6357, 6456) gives 7.68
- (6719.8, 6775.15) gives 7.13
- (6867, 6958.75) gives 6.9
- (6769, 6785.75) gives 7.18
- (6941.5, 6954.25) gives 6.83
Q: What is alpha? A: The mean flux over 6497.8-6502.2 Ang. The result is 7.46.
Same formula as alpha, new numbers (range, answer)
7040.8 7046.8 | 6.68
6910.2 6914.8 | 6.9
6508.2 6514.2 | 7.39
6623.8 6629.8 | 7.25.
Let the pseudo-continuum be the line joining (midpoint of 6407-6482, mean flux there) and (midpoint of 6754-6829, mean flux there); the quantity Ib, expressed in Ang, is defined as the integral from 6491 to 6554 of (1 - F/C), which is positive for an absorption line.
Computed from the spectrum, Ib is 0.3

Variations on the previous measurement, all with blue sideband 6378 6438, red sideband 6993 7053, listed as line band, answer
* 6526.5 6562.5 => 1.6 Ang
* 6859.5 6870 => 0.1 Ang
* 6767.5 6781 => -0.1 Ang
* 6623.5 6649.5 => 0.2 Ang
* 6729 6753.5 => 0.1 Ang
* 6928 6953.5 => 0.0 Ang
